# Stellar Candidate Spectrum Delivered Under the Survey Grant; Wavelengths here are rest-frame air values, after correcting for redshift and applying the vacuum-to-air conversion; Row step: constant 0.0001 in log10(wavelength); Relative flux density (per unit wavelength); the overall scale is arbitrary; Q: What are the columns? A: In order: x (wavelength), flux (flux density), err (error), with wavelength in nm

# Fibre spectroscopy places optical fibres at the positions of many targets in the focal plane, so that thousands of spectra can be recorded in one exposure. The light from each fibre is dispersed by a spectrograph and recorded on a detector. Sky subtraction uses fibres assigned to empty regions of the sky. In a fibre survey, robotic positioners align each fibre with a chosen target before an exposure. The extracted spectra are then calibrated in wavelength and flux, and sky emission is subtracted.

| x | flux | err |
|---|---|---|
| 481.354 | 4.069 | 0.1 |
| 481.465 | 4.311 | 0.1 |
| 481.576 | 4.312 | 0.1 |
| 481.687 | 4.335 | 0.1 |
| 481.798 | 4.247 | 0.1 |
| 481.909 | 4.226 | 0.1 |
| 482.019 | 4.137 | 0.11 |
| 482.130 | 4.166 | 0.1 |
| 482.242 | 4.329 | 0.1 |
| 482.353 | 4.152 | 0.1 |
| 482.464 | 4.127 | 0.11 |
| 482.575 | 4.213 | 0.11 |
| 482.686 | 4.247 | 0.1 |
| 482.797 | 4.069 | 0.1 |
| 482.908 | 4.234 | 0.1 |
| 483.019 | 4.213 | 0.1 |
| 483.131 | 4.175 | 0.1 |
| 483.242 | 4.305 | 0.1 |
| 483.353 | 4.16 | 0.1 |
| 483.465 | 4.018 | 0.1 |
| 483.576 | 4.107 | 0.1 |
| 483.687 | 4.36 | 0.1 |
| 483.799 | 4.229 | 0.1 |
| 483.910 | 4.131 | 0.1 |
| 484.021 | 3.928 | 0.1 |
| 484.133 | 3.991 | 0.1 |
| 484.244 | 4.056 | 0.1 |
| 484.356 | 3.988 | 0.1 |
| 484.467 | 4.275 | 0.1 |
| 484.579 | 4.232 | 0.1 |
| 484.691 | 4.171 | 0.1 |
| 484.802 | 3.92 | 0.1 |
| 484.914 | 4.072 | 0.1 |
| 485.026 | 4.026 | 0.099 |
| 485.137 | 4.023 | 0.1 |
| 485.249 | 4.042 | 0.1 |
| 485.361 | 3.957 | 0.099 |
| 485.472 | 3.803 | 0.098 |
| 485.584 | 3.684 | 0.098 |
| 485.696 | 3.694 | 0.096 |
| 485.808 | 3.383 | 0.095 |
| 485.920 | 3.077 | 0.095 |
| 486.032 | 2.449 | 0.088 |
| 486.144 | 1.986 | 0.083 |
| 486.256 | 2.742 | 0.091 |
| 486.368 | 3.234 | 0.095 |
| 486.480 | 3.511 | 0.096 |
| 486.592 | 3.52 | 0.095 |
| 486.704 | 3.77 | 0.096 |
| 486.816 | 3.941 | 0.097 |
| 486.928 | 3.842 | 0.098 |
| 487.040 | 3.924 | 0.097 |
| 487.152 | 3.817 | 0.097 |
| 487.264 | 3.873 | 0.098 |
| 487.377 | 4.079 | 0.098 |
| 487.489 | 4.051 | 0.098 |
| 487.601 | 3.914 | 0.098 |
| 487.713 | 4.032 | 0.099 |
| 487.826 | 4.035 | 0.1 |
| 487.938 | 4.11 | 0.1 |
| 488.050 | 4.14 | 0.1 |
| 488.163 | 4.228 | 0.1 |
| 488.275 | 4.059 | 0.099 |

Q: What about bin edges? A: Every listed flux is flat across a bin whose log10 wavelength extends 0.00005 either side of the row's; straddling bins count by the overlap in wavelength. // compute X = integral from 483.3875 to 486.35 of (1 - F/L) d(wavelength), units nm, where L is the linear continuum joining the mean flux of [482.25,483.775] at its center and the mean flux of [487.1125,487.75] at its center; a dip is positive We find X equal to 0.23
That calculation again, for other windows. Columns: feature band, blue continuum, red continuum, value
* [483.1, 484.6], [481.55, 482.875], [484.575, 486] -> -0.051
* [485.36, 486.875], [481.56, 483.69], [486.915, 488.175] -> 0.277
